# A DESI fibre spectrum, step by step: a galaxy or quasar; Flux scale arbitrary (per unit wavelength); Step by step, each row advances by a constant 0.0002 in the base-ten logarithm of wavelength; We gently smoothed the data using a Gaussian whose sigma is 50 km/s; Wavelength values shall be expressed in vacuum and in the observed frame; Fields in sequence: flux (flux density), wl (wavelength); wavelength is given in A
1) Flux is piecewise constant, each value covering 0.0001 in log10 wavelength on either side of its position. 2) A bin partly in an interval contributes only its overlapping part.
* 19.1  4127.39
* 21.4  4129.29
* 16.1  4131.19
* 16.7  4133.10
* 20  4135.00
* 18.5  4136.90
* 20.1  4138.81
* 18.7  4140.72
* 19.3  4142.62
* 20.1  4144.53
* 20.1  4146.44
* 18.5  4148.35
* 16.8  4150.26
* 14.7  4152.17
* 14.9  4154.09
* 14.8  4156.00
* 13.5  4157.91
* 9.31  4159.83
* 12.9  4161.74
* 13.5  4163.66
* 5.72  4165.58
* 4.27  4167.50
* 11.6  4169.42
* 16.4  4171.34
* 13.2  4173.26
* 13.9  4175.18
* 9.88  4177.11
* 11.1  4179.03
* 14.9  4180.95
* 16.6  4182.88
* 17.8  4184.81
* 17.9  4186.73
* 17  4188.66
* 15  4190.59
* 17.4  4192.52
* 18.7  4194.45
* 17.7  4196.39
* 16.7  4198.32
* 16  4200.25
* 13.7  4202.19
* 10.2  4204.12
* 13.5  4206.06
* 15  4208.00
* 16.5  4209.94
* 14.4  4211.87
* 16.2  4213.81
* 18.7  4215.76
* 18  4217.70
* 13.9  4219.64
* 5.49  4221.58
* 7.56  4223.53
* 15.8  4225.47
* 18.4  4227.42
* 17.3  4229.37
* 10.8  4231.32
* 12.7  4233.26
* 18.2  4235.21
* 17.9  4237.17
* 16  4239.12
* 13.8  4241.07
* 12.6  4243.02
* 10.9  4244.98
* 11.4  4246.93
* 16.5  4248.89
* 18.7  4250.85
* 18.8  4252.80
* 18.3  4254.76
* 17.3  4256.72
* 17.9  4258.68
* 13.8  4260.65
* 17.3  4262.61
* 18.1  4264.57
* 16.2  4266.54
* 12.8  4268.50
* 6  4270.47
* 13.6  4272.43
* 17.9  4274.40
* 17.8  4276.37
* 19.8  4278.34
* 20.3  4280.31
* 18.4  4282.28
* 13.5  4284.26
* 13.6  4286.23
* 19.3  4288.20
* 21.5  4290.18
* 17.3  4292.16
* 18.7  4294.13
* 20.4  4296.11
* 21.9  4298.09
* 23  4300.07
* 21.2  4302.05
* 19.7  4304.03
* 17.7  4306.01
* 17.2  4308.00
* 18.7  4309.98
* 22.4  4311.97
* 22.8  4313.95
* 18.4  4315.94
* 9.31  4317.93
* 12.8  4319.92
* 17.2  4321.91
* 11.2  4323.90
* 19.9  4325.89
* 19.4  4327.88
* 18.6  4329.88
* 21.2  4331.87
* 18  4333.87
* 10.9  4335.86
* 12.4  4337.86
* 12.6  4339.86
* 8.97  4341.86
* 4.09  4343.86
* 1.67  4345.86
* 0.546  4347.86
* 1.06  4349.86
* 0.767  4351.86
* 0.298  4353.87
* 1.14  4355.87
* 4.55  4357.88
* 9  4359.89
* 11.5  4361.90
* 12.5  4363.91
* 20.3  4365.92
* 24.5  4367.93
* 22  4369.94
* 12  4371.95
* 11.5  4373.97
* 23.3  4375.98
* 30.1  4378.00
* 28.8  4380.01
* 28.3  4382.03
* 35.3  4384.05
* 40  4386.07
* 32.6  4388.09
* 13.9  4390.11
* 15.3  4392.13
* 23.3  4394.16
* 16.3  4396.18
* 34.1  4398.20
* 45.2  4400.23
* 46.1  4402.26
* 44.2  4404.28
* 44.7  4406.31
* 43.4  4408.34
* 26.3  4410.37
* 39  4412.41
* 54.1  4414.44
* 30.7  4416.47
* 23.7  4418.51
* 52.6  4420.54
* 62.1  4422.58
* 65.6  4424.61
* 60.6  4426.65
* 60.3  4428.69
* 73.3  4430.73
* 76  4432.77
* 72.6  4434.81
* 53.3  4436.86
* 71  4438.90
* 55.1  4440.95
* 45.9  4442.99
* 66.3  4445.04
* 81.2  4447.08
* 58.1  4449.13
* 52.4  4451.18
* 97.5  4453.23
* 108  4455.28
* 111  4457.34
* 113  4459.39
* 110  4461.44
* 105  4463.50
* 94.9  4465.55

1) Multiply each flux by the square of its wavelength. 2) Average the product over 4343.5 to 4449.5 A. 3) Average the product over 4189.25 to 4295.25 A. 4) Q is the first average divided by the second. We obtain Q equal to 2.4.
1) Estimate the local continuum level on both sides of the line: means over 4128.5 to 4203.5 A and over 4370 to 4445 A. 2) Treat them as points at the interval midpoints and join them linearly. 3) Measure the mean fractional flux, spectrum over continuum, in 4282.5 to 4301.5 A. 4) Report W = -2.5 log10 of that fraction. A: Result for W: 0.47 mag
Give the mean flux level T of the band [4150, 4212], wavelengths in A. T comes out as 14.1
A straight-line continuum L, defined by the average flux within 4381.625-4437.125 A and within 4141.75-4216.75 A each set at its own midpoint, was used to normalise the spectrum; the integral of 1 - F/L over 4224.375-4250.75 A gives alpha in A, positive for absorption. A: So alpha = 8.5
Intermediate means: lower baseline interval 14.8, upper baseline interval 43.4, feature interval 14.9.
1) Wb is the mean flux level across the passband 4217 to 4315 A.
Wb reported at 16.6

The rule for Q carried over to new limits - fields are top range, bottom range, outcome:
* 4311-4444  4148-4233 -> 2.20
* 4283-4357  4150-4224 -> 1.08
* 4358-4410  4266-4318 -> 1.54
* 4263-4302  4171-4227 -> 1.23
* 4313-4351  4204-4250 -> 0.92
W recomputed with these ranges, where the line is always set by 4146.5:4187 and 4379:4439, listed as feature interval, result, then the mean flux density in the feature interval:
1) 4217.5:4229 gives 0.488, 13.1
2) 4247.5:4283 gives 0.472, 16.6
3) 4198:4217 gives 0.225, 15.1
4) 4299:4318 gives 0.500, 19.5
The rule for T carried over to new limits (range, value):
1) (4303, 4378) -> 13.5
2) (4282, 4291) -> 17.1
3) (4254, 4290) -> 16.3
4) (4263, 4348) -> 16.1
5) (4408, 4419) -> 36.3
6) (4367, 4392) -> 24.9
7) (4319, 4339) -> 16.1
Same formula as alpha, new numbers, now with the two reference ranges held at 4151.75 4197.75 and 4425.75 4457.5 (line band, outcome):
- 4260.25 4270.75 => 5.9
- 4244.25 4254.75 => 5.0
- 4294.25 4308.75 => 7.3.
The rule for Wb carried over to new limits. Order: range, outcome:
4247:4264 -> 17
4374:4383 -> 25.9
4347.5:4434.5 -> 30.9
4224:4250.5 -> 14.7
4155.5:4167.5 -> 10.9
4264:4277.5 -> 14.6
